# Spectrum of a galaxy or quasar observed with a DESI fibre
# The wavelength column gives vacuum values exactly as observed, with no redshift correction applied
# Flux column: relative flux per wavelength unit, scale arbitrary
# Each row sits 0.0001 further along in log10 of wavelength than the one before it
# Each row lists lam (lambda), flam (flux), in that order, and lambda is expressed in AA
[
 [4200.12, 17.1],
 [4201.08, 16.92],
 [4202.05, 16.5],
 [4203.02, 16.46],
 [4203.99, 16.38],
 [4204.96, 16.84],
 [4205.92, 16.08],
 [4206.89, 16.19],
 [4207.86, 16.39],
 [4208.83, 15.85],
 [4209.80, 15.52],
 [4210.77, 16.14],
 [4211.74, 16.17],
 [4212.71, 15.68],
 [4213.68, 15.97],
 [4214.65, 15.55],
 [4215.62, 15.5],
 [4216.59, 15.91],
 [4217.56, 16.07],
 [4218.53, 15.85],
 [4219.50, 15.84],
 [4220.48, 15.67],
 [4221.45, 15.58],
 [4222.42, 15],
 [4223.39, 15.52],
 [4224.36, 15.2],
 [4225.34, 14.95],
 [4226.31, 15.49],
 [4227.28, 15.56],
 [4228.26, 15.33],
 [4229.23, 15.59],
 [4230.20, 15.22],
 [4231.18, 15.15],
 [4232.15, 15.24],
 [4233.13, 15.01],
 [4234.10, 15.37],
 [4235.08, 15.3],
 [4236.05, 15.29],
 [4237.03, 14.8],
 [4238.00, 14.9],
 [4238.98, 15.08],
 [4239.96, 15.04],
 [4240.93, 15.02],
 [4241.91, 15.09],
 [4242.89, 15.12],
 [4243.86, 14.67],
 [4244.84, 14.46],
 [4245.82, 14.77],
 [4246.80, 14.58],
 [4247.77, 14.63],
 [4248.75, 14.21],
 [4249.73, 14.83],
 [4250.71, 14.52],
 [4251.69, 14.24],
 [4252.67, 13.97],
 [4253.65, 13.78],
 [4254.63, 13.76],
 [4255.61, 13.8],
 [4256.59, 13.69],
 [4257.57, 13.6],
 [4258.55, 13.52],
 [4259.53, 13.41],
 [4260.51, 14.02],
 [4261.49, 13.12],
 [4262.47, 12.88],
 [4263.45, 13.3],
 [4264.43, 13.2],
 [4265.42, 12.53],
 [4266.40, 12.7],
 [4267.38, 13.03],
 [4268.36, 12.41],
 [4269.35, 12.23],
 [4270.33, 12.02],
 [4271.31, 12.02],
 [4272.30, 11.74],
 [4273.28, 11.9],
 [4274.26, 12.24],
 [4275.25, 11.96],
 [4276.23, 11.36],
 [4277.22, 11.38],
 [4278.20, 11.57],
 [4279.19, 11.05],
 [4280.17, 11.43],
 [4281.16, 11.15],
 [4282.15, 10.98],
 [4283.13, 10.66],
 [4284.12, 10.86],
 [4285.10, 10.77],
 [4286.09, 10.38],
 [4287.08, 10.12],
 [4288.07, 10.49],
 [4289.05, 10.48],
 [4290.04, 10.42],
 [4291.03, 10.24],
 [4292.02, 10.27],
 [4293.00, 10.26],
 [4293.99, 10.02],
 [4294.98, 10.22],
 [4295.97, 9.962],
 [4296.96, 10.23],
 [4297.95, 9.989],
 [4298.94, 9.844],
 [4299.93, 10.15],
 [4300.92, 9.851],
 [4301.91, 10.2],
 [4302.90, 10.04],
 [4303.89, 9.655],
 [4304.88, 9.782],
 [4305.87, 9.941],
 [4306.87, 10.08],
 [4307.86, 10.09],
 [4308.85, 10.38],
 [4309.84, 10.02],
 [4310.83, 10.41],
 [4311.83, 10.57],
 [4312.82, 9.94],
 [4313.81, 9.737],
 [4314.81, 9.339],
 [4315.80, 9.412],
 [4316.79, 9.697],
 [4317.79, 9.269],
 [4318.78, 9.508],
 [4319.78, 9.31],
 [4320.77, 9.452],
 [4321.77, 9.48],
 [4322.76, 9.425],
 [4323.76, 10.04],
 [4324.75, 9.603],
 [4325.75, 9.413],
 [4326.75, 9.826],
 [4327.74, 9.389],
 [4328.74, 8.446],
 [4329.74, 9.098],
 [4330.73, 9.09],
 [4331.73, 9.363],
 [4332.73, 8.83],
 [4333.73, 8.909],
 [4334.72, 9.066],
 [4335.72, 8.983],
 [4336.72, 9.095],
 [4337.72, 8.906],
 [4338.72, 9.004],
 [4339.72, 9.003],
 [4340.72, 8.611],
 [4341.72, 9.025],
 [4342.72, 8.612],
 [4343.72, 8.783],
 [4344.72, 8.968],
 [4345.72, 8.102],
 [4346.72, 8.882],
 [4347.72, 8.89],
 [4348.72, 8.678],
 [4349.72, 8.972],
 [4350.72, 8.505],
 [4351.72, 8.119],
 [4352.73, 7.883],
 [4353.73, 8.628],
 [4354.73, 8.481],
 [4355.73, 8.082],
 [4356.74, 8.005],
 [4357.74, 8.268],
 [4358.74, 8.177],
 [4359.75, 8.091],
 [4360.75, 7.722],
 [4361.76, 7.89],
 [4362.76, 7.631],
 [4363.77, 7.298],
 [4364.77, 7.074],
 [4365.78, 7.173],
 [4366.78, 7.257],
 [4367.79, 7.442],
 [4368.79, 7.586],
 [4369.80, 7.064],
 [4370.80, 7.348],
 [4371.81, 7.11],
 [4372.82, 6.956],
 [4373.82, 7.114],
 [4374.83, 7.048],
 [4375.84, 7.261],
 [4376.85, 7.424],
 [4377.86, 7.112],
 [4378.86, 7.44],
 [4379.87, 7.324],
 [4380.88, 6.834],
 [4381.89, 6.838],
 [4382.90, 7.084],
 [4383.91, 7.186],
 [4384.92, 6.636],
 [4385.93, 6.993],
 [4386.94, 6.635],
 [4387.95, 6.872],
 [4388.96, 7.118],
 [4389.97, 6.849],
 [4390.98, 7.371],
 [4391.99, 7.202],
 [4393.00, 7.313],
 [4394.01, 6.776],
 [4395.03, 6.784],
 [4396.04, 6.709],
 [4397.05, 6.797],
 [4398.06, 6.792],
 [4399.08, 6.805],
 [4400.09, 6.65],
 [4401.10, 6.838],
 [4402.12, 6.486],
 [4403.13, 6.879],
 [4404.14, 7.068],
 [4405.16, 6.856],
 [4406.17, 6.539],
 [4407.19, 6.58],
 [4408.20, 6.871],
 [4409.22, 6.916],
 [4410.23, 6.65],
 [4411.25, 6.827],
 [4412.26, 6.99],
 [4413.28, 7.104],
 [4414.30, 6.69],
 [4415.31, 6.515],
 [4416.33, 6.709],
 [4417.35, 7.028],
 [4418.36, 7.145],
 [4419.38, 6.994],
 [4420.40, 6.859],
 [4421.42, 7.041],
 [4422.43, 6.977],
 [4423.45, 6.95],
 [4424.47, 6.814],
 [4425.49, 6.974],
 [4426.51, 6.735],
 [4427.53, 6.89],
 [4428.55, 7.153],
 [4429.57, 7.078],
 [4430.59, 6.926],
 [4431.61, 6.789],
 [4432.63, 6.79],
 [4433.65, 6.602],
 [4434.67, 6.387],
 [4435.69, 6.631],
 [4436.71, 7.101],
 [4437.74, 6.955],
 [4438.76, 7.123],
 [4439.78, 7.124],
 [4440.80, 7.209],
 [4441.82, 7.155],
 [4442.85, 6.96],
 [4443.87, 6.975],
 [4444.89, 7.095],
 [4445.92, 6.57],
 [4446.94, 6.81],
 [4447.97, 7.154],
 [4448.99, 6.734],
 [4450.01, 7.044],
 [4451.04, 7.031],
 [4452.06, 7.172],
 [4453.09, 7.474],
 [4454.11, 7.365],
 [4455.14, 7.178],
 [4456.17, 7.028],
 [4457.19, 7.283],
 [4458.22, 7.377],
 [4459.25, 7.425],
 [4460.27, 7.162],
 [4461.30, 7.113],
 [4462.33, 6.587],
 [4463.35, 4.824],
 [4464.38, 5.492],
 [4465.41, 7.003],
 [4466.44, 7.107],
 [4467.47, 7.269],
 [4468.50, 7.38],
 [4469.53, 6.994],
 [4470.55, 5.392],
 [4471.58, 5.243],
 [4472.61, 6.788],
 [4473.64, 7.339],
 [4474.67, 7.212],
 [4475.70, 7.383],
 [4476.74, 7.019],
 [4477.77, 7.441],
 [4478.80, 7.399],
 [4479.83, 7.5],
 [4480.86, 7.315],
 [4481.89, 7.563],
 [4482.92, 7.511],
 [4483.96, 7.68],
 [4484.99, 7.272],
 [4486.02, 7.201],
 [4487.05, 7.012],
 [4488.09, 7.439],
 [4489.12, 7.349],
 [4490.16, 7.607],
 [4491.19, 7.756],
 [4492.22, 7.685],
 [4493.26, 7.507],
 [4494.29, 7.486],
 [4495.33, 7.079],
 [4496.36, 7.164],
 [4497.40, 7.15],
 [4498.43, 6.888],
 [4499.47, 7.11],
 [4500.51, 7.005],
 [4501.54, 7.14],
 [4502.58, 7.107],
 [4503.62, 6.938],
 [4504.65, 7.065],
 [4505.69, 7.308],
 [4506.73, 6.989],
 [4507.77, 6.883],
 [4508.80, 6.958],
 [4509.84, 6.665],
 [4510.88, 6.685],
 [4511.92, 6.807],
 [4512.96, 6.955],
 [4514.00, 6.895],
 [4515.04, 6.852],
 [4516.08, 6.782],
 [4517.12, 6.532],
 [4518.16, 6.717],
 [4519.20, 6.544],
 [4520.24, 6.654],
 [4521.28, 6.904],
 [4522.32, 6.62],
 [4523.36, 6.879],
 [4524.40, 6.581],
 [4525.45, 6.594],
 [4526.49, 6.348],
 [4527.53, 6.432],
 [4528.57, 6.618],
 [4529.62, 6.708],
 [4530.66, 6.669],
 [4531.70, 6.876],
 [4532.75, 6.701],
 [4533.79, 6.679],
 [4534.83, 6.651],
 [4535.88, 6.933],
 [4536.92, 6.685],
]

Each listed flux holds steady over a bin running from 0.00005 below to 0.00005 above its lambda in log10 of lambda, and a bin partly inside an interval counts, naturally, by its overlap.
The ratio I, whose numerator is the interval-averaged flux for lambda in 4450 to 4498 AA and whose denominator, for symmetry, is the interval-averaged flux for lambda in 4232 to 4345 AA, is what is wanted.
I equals 0.62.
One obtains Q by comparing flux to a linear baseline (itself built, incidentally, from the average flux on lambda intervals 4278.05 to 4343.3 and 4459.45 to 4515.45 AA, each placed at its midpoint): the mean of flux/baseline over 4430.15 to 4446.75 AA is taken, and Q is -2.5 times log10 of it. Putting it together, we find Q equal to 0.13 mag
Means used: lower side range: 9.83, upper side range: 7.03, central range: 6.9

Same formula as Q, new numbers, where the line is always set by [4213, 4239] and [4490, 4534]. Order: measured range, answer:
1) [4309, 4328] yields 0.290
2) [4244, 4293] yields 0.142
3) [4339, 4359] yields 0.347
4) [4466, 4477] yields 0.189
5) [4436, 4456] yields 0.248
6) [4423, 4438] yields 0.337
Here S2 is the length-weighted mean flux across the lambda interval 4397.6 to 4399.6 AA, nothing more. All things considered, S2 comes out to 6.78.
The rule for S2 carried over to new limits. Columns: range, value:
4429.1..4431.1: 7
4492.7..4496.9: 7.3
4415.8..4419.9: 6.96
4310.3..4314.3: 10.2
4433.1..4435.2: 6.51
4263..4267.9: 12.9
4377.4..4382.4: 7.11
